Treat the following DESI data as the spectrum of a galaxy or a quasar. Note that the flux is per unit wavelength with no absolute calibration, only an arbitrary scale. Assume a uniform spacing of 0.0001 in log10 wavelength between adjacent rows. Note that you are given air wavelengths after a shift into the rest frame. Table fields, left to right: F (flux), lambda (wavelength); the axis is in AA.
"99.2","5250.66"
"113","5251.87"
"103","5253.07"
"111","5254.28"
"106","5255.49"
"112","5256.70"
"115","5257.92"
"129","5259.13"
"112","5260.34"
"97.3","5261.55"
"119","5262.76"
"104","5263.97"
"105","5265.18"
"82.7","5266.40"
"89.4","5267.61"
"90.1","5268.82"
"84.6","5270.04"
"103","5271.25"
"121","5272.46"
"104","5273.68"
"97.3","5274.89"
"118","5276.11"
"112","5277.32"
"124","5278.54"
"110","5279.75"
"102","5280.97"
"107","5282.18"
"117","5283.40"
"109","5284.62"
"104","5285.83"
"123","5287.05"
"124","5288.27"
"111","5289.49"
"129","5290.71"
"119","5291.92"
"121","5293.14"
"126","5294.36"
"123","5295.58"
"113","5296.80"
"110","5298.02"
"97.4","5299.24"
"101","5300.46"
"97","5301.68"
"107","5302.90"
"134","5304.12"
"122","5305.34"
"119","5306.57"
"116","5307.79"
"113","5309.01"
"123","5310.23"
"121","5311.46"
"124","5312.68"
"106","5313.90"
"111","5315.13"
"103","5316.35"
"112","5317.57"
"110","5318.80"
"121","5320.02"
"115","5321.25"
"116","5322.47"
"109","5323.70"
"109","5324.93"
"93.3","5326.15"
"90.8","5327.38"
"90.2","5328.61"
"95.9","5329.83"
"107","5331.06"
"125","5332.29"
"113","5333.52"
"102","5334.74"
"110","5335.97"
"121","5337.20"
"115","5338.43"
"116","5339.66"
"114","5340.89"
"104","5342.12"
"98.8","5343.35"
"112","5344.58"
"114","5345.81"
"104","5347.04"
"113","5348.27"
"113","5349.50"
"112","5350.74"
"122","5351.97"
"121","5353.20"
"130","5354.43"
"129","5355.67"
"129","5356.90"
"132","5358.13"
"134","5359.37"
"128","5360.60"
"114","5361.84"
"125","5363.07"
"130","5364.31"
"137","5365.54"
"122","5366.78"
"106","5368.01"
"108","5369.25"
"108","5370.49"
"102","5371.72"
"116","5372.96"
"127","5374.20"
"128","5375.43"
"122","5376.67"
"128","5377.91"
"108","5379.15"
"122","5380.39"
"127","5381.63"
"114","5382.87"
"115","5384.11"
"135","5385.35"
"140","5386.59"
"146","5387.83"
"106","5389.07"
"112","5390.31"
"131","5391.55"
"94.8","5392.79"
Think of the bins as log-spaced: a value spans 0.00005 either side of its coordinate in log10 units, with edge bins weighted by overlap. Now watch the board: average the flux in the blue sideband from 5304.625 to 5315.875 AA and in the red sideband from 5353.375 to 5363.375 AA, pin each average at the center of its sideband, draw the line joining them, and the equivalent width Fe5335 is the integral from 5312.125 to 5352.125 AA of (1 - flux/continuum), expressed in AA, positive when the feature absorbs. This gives 4.0 AA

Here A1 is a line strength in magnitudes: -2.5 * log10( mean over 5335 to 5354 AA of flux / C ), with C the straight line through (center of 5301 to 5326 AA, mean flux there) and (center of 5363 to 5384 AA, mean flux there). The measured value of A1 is 0.04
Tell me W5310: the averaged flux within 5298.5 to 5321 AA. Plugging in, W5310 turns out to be 113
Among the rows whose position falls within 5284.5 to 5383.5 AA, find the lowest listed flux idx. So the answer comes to 90.2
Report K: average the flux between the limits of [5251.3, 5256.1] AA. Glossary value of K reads 108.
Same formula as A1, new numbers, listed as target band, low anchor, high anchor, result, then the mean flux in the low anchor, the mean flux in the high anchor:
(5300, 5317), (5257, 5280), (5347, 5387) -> -0.018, 106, 121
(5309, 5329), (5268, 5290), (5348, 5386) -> 0.043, 109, 121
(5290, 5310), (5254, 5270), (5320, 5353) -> -0.083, 105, 109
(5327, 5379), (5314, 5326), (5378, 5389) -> 0.021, 111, 125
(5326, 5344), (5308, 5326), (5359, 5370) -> 0.097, 113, 122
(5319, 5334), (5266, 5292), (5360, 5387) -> 0.073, 108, 121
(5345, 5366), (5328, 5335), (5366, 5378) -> -0.096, 106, 116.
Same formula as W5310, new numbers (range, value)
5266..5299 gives 110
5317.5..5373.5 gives 114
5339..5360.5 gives 118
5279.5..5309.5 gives 114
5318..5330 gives 105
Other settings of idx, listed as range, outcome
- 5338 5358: 98.8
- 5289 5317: 97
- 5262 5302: 82.7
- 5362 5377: 102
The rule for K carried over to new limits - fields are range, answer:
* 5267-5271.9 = 92.2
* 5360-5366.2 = 127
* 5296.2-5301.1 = 105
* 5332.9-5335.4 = 108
